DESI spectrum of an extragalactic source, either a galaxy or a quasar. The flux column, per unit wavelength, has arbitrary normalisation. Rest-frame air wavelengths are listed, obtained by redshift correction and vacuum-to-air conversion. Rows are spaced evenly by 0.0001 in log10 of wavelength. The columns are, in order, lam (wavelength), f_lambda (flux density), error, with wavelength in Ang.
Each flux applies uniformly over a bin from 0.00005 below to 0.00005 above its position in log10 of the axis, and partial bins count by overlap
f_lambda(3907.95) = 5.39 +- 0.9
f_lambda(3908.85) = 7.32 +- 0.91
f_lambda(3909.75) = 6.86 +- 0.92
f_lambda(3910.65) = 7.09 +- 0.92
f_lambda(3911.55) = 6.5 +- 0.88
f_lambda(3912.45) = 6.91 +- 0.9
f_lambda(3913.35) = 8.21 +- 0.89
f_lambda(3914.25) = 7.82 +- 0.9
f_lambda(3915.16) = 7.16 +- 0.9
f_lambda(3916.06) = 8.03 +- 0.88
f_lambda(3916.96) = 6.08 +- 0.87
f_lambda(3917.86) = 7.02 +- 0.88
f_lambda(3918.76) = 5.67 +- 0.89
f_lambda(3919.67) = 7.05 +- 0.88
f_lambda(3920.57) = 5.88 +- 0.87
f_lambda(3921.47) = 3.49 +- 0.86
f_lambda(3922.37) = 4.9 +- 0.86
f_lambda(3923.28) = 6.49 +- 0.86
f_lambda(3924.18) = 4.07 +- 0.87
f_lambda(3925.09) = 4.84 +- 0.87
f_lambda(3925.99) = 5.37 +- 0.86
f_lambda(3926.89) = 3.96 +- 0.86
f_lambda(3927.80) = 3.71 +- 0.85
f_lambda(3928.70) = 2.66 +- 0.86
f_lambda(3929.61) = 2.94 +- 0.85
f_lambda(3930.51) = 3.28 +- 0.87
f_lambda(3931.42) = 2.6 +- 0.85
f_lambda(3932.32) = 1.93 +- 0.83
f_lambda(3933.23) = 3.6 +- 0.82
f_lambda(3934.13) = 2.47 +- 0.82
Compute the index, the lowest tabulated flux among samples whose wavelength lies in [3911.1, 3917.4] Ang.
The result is 6.08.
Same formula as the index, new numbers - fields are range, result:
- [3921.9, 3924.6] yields 4.07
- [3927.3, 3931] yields 2.66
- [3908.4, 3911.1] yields 6.86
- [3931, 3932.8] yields 1.93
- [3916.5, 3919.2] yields 5.67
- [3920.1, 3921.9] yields 3.49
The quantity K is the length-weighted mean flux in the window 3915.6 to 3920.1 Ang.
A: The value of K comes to 6.77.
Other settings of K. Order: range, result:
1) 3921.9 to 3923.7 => 5.64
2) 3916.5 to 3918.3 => 6.57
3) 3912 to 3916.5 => 7.62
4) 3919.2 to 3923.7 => 5.55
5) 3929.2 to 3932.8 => 2.69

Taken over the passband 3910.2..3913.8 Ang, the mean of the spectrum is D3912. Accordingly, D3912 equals 7.18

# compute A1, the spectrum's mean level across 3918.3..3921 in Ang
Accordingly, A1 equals 6.2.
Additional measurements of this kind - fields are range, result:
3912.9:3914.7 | 8.02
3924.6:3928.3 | 4.44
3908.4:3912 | 6.95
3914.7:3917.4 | 7.08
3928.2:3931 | 2.97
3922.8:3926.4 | 5.18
